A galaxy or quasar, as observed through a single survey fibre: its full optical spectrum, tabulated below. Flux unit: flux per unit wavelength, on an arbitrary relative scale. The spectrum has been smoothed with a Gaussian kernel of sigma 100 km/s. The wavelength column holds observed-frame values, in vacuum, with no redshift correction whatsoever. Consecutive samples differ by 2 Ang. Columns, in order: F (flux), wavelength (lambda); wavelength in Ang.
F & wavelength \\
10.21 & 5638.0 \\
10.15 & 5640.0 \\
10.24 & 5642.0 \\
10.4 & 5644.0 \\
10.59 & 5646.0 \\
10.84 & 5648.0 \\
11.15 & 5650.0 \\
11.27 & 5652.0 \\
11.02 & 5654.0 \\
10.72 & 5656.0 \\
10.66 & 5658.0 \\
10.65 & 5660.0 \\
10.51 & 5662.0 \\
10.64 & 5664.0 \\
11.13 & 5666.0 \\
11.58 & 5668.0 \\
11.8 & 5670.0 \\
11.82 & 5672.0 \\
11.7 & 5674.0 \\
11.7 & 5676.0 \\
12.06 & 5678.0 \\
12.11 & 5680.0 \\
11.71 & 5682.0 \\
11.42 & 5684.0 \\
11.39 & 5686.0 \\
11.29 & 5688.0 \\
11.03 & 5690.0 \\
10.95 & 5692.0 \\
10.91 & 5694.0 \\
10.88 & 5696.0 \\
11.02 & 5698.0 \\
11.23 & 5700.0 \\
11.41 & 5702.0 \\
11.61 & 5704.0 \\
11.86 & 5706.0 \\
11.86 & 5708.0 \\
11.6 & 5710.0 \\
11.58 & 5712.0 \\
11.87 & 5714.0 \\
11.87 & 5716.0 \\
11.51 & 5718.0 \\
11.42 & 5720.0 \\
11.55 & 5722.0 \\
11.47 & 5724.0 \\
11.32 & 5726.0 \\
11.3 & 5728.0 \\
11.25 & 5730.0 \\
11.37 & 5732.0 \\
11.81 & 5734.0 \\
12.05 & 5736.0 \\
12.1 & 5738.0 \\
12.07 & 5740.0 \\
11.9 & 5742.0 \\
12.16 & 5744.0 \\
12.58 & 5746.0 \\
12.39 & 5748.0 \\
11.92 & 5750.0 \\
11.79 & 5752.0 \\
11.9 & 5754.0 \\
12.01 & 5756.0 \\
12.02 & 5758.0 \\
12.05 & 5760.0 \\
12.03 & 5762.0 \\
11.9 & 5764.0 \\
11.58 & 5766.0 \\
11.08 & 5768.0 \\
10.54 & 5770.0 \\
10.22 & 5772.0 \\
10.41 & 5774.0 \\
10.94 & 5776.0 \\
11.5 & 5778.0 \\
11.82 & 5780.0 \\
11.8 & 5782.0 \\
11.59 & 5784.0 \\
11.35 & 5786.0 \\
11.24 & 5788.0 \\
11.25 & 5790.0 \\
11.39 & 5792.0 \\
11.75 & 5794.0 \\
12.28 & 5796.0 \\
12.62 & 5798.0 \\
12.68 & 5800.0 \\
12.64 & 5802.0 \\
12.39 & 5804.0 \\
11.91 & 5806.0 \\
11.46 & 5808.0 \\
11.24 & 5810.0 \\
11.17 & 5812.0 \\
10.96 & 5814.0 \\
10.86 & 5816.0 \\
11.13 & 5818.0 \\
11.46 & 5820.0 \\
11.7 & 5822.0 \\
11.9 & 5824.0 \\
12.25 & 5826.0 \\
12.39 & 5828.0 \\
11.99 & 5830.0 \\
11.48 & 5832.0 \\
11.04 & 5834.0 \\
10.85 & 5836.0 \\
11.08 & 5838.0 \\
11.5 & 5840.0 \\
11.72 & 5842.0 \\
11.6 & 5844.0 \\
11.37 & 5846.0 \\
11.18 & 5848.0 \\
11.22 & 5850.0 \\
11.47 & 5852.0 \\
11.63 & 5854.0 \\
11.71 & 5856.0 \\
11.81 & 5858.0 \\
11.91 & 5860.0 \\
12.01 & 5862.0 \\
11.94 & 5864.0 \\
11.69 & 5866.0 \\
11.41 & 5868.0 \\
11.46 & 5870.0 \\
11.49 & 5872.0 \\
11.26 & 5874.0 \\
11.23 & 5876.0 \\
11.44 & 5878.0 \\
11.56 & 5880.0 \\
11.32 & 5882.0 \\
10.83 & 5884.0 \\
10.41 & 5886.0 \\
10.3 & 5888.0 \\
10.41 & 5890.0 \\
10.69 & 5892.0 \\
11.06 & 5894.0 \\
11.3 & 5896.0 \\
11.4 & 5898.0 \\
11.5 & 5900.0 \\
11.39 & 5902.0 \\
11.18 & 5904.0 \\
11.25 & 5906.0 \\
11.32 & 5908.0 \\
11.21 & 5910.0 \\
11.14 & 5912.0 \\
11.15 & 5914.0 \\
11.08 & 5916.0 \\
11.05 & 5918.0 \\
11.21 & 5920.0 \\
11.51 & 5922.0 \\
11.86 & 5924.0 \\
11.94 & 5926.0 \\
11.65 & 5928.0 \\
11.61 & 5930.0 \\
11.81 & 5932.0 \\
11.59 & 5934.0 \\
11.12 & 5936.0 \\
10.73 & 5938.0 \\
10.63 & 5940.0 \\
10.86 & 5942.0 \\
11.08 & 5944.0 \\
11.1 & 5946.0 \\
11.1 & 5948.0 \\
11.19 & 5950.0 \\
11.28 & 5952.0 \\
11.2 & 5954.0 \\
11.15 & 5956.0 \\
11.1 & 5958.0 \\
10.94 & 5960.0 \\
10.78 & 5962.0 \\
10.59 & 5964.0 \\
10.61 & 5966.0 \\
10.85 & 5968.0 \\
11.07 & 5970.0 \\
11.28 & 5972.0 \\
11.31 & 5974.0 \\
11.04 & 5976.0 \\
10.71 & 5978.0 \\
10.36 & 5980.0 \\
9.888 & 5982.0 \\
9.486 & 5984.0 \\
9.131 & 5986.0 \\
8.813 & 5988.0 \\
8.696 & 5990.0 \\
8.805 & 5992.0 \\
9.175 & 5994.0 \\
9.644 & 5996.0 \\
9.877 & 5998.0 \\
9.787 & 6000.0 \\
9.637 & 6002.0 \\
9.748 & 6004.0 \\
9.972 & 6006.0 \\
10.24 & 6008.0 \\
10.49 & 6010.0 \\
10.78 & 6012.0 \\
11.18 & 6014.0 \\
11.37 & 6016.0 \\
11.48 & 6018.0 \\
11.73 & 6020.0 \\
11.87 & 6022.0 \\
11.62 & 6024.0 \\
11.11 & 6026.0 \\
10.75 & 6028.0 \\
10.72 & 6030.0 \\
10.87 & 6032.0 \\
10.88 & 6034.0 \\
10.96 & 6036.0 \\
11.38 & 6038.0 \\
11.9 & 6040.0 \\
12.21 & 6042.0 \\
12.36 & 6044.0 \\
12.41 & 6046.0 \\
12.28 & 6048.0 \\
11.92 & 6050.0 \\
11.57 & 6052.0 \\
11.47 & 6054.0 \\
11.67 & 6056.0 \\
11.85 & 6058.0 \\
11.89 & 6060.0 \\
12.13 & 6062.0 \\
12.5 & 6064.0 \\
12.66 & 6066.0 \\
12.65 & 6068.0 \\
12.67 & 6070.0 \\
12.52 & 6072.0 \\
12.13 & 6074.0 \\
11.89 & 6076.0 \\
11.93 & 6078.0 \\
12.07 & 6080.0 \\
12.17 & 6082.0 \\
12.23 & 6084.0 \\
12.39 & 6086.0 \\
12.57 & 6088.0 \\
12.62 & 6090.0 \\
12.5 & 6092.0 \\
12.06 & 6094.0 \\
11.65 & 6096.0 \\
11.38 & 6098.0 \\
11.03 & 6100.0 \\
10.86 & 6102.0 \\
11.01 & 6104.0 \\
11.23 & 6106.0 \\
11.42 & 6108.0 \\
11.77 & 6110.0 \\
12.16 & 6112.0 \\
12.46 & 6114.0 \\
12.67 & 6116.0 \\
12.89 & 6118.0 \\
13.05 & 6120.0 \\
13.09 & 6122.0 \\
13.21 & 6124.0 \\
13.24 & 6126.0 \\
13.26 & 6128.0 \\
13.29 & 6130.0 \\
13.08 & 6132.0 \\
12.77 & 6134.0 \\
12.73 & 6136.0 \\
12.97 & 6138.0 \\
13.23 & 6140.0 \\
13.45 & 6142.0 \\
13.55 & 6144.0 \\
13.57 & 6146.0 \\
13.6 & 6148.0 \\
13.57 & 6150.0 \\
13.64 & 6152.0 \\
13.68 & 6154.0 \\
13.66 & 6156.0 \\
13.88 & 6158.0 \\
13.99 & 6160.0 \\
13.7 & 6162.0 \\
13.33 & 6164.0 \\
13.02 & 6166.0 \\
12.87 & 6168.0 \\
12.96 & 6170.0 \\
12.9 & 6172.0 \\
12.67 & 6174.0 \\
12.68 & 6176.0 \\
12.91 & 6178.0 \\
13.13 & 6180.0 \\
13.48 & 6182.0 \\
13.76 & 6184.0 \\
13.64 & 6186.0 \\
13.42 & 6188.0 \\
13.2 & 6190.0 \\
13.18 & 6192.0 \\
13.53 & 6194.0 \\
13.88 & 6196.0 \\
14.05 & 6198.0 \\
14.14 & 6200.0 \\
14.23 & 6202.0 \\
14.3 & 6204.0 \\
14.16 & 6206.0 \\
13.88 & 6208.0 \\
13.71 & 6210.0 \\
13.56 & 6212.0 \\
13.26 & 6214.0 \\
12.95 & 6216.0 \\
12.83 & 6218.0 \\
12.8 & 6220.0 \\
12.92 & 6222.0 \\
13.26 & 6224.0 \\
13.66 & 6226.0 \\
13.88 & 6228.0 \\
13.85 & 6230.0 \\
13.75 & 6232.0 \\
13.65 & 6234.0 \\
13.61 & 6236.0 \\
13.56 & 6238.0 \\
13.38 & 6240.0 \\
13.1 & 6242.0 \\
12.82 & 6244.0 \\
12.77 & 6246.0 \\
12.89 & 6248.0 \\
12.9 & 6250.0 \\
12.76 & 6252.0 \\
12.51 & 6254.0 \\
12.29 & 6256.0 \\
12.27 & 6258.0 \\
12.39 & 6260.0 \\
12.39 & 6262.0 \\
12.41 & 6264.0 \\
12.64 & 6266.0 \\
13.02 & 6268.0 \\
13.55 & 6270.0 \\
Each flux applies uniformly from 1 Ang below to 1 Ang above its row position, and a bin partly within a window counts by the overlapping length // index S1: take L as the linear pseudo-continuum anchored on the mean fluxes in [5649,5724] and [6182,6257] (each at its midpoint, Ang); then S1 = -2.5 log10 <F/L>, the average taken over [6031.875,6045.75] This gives 0.10 mag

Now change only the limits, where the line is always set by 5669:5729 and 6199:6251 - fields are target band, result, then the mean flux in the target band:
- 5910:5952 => 0.10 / 11.3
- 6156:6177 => 0.00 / 13.2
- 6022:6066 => 0.10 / 11.7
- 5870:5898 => 0.11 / 11.1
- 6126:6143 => 0.00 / 13.1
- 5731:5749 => -0.04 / 12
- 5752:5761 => -0.02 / 12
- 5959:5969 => 0.16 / 10.8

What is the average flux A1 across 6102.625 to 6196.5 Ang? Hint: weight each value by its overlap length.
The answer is 13.1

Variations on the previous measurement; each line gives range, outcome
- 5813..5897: 11.4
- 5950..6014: 10.3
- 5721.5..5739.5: 11.6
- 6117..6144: 13.1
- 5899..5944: 11.3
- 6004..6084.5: 11.6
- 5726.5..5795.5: 11.6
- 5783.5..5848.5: 11.6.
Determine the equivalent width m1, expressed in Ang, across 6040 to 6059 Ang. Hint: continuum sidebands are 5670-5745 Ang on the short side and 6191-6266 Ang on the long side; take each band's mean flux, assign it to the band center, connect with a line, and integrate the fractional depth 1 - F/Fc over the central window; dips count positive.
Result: 1.08 Ang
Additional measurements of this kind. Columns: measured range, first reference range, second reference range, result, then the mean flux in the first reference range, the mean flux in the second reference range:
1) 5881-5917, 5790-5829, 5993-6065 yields 1.5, 11.8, 11.2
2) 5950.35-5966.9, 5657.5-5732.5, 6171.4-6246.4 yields 2.0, 11.4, 13.4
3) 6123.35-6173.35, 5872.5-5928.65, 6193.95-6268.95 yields -2.3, 11.2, 13.3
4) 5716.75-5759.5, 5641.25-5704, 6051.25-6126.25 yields -1.8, 11.2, 12.1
